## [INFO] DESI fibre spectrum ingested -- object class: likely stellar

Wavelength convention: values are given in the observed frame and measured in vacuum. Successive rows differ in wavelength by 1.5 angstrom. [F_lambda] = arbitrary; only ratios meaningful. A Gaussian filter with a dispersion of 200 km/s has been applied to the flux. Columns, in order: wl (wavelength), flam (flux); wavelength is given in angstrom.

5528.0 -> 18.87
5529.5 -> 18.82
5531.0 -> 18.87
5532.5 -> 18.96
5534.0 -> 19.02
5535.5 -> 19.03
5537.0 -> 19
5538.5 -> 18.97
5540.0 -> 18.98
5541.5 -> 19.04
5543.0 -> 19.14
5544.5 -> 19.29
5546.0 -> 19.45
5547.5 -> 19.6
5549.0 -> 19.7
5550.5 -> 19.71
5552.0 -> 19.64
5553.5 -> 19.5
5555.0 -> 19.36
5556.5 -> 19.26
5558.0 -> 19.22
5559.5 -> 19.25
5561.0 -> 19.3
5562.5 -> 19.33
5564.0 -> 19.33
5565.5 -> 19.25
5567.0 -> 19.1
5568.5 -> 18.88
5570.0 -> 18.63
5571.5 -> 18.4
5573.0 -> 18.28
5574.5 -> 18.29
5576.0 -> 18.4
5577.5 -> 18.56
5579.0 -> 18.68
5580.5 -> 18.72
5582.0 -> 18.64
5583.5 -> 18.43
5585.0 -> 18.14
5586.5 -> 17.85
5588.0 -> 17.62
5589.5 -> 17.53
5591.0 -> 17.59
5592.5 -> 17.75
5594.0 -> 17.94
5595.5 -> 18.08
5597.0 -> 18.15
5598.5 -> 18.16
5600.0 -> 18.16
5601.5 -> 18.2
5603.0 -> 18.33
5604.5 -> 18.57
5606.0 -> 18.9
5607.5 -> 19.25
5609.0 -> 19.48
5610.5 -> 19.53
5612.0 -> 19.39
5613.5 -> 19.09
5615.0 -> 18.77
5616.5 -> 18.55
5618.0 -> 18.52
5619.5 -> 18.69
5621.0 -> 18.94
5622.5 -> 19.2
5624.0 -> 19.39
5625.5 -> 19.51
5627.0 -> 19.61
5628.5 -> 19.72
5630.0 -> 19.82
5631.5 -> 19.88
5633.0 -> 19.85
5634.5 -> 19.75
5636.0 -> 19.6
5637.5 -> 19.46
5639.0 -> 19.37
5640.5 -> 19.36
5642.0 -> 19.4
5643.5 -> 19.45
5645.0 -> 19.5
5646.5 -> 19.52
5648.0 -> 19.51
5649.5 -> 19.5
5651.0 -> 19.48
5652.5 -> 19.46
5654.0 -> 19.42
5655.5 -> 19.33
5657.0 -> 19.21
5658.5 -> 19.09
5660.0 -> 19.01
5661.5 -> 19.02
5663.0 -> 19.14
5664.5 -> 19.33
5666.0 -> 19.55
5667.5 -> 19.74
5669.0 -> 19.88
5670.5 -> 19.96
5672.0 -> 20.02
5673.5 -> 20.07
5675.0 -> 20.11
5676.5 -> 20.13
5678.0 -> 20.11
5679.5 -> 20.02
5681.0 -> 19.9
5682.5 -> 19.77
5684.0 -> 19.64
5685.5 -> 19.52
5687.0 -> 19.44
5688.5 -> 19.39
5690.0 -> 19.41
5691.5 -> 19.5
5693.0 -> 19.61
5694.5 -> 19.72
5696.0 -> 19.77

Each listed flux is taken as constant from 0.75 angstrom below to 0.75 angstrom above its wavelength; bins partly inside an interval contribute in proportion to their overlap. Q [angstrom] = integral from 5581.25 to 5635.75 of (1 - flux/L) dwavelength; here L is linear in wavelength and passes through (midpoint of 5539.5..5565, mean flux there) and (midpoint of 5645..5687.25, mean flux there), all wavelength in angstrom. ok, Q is 2.0 angstrom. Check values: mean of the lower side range 19.4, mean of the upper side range 19.6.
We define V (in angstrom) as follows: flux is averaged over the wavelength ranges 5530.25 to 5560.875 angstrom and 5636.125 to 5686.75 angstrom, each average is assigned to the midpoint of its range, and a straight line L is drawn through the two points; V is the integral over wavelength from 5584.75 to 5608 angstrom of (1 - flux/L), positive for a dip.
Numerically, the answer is 1.52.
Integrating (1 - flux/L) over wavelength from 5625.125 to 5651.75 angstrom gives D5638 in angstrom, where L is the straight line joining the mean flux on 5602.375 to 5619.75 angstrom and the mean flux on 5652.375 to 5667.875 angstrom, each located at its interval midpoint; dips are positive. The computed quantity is -0.62 angstrom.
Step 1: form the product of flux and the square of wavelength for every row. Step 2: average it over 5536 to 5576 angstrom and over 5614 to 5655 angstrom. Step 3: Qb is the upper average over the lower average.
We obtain 1.0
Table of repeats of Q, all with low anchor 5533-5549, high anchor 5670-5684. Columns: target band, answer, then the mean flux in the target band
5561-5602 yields 2.16 angstrom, 18.4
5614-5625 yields 0.43 angstrom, 18.9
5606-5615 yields 0.15 angstrom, 19.3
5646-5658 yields 0.25 angstrom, 19.4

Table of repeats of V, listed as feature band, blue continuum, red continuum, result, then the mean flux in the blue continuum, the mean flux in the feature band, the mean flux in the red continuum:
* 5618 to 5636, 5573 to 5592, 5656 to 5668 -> -0.6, 18.2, 19.5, 19.3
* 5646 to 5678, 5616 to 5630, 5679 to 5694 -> -0.2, 19.2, 19.6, 19.6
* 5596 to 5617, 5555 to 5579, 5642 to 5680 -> 0.5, 18.9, 18.7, 19.6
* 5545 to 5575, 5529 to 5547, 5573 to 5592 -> -0.9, 19.1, 19.2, 18.2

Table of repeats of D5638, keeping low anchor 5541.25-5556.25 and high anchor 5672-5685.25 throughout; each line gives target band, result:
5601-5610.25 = 0.4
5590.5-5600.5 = 0.8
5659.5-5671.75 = 0.3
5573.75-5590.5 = 1.1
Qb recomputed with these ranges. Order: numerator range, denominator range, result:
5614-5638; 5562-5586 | 1.05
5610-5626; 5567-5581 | 1.04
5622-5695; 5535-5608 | 1.08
